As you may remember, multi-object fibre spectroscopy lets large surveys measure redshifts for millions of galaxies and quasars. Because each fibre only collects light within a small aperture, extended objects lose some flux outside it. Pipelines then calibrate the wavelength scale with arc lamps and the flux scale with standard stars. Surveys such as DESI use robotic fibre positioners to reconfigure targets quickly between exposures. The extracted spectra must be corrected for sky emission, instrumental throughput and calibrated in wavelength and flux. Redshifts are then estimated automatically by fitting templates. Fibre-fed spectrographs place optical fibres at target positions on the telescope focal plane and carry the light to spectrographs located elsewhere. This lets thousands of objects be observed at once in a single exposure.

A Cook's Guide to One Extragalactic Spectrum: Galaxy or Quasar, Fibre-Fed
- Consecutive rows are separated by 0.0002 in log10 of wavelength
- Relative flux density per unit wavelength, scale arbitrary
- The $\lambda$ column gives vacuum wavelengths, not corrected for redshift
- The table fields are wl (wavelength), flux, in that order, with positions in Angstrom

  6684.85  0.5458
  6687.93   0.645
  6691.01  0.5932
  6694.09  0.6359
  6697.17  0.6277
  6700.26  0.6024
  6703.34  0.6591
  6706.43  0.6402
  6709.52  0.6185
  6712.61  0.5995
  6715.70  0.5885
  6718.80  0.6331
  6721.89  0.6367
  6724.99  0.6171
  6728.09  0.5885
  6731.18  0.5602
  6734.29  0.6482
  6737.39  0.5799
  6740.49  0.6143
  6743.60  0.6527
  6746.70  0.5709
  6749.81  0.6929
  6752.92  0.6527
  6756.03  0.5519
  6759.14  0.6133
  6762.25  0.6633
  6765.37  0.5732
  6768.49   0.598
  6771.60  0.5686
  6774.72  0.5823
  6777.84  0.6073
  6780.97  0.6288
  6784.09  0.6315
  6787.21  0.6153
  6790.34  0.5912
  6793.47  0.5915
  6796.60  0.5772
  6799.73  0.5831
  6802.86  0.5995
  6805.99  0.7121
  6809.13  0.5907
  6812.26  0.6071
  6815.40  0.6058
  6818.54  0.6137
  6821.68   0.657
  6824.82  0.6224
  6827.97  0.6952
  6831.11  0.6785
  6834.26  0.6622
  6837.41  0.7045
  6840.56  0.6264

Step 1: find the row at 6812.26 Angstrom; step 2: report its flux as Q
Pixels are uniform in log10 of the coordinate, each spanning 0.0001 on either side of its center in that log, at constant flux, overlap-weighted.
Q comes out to 0.6071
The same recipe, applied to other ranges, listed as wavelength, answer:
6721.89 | 0.6367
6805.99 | 0.7121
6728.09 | 0.5885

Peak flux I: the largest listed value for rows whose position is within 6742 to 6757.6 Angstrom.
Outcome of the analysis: 0.6929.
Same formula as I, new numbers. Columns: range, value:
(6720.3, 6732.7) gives 0.6367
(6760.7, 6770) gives 0.6633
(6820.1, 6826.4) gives 0.657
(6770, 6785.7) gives 0.6315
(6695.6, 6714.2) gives 0.6591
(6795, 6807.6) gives 0.7121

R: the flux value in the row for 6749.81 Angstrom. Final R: 0.6929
